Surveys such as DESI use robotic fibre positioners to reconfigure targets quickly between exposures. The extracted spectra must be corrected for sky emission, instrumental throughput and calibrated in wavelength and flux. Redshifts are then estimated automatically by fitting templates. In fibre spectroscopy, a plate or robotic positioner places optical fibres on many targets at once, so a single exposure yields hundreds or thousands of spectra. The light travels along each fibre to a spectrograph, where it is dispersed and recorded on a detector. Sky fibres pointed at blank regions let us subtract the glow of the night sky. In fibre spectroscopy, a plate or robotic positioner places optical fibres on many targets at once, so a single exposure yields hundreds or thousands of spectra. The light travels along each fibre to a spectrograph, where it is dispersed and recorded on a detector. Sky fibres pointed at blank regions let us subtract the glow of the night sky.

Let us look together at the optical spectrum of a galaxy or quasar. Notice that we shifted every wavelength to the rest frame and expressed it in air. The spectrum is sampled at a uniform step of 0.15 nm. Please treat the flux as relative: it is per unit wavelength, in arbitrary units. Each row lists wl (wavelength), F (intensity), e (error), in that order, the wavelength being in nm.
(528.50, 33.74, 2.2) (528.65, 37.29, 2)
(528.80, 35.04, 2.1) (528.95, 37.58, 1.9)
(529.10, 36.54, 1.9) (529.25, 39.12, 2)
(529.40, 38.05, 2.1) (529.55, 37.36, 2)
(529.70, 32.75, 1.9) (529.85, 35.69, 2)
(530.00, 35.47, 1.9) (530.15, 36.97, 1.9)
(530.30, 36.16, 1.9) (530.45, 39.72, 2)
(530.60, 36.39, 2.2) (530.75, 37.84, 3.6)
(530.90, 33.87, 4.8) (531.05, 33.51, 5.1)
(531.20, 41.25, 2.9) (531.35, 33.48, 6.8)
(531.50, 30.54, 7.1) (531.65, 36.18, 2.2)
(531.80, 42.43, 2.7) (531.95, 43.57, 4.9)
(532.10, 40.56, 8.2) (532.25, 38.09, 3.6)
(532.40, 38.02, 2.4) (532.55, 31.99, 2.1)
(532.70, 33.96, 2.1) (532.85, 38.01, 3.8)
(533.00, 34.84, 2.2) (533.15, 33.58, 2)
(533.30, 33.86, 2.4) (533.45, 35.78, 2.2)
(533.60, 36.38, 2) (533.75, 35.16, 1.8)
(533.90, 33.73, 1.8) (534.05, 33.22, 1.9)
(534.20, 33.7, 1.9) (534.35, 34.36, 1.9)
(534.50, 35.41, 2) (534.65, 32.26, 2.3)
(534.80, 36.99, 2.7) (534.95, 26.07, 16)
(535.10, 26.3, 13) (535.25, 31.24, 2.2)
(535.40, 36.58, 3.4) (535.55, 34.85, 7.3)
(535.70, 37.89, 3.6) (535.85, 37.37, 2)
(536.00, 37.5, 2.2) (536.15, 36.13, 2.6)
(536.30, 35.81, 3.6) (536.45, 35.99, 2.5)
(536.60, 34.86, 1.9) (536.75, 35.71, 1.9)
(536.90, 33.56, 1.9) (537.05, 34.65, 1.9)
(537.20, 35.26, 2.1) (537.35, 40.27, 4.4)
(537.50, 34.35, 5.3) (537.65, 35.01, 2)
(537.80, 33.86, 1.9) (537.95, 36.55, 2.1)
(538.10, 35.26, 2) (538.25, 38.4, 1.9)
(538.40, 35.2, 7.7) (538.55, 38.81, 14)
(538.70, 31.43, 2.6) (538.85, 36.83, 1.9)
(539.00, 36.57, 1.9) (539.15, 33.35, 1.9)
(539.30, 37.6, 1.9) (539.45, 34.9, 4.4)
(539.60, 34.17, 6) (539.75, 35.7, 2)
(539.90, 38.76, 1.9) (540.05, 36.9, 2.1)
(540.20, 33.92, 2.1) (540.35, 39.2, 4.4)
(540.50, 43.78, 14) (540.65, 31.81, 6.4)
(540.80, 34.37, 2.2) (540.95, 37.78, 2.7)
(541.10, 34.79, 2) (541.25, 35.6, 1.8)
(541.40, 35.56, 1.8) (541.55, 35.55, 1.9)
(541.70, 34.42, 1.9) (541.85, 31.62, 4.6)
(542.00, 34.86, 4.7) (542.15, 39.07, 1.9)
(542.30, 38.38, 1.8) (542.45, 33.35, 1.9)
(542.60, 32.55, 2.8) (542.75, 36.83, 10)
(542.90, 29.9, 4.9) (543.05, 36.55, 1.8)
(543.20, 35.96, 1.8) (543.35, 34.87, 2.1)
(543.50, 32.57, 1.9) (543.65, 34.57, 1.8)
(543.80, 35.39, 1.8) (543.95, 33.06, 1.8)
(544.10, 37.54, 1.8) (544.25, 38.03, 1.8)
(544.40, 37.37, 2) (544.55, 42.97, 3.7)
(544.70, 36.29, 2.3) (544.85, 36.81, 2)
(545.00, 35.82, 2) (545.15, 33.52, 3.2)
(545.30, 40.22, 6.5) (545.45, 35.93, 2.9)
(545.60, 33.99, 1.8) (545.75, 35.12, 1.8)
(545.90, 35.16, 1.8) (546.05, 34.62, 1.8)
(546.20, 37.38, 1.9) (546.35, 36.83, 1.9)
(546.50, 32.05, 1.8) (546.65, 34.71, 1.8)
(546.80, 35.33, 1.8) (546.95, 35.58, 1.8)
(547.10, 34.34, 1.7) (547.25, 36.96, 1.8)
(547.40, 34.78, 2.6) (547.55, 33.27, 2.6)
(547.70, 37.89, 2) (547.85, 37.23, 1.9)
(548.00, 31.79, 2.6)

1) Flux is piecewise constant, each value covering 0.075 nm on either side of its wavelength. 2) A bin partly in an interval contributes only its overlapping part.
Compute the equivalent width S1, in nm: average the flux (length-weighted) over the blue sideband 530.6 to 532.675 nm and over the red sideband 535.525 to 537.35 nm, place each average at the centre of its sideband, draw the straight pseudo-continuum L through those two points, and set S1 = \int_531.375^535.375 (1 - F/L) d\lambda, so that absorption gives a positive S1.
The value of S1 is 0.19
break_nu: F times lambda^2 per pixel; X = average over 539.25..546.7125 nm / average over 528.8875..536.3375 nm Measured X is 1.0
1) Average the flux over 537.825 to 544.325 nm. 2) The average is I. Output 35.6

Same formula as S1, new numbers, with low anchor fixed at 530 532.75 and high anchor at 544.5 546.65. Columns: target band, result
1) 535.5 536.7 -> 0.01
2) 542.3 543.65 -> 0.07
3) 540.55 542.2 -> 0.05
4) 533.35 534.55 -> 0.07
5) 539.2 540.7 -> -0.01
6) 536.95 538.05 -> 0.03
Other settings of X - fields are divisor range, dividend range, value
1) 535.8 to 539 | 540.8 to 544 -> 0.99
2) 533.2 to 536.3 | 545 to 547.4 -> 1.08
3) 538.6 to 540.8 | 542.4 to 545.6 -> 1.01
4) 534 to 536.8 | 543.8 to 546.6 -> 1.09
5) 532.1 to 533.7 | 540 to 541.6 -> 1.05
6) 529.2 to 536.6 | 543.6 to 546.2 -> 1.07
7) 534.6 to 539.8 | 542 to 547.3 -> 1.05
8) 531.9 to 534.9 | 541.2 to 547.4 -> 1.04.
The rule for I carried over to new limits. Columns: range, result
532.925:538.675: 34.9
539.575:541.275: 36.5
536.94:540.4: 35.9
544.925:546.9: 35.4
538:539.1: 36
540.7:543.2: 35.1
